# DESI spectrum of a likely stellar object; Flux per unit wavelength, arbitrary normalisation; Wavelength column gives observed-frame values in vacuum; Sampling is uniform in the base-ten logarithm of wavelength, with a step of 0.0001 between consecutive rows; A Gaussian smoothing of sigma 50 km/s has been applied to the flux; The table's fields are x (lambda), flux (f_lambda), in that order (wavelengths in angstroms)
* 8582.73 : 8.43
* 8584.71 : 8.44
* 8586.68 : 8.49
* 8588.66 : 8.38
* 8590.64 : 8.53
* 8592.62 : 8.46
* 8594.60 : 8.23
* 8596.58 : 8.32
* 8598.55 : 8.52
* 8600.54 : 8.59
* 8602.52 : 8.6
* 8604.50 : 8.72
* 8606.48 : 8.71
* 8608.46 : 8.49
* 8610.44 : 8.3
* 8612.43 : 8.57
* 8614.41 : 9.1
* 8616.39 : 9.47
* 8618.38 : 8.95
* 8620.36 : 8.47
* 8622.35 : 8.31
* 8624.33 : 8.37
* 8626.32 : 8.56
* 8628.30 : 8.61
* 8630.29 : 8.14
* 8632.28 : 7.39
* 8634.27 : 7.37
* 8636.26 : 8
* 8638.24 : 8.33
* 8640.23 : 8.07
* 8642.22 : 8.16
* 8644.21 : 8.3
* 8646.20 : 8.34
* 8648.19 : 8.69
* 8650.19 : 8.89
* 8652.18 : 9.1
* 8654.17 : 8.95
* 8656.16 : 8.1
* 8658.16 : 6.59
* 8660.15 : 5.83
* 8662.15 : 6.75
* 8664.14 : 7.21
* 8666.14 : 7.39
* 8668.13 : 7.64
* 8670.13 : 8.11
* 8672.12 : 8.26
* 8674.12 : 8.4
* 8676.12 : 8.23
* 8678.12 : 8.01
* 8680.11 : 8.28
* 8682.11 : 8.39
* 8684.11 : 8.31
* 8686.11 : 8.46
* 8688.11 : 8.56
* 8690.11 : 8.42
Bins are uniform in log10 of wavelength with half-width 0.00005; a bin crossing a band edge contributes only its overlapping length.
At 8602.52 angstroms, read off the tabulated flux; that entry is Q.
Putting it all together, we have 8.6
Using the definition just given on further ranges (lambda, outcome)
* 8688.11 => 8.56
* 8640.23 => 8.07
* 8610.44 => 8.3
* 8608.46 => 8.49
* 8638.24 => 8.33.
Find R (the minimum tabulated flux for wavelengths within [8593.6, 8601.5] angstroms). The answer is 8.23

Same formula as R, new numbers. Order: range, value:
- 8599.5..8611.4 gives 8.3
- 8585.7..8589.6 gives 8.38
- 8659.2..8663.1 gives 5.83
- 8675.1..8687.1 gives 8.01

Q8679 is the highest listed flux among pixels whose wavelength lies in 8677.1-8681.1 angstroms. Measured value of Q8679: 8.28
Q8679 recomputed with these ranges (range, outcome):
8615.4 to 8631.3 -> 9.47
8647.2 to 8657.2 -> 9.1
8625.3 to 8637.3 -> 8.61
